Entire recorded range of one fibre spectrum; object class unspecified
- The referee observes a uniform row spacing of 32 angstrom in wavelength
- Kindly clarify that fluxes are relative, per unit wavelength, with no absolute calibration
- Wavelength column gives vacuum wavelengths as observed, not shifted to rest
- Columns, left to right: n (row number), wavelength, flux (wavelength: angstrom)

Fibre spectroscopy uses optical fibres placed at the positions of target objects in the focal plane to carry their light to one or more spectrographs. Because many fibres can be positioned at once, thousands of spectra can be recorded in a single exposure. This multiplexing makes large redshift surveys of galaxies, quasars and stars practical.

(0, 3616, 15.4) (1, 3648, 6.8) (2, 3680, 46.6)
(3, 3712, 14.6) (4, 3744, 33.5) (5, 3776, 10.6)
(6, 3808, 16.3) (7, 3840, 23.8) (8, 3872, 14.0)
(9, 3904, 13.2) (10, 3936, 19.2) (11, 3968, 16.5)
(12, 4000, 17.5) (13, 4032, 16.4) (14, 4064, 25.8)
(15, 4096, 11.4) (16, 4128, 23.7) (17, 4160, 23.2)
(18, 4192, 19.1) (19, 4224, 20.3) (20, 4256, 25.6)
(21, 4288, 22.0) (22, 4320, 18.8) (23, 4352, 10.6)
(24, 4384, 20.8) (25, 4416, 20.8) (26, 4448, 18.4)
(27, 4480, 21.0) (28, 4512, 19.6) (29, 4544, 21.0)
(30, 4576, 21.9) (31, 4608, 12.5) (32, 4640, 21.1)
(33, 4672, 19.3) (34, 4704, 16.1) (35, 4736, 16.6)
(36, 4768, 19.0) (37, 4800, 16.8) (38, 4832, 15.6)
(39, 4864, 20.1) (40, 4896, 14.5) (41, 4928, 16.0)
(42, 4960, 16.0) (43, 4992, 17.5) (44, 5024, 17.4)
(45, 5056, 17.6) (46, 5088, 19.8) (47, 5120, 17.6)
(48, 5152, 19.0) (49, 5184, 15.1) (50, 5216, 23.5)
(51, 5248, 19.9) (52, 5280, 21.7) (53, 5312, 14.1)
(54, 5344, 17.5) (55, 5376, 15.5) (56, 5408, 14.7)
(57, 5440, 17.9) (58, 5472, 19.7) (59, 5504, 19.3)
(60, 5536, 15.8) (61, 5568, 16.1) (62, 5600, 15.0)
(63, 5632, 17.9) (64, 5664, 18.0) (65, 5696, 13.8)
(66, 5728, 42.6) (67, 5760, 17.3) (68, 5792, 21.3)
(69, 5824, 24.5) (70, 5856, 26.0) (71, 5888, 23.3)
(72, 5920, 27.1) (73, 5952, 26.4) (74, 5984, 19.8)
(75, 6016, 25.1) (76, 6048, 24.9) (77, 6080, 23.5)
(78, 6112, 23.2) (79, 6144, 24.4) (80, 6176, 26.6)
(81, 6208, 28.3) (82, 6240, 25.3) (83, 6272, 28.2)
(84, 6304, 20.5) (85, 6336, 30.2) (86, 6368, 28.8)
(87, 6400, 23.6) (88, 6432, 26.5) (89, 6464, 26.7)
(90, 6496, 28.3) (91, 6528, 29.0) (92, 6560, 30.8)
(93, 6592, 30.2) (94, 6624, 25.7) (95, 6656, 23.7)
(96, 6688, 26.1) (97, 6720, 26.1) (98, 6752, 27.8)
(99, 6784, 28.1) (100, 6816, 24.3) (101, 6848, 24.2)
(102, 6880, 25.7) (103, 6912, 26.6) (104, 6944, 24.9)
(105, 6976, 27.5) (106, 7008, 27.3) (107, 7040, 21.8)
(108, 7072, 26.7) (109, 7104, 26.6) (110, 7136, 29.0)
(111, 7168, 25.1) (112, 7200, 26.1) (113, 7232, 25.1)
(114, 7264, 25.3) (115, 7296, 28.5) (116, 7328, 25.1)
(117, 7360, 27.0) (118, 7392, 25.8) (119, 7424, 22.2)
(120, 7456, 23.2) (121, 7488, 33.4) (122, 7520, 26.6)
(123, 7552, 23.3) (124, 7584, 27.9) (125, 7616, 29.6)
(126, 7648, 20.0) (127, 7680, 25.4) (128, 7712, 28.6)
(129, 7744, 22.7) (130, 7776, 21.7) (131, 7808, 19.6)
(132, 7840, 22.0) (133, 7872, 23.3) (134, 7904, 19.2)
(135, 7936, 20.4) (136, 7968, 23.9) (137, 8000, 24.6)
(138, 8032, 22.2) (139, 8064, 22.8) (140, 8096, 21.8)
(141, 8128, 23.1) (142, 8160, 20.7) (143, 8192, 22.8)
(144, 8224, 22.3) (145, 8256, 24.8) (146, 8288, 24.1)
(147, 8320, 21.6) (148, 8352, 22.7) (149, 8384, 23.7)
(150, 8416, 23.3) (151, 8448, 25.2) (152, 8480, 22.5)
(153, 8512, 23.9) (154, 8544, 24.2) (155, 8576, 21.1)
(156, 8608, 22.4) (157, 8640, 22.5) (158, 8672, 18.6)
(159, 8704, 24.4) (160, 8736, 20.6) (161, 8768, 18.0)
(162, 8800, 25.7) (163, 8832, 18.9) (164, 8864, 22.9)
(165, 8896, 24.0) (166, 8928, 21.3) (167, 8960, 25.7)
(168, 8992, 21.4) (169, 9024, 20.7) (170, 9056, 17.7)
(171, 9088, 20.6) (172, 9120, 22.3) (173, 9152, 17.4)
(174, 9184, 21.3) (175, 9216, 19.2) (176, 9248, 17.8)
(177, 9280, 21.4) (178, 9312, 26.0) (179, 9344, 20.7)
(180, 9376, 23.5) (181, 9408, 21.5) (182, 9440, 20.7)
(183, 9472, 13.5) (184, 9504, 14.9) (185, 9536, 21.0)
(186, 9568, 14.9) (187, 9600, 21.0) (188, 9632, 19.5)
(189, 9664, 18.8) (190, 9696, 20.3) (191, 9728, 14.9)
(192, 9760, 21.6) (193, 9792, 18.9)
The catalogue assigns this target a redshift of 0.537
